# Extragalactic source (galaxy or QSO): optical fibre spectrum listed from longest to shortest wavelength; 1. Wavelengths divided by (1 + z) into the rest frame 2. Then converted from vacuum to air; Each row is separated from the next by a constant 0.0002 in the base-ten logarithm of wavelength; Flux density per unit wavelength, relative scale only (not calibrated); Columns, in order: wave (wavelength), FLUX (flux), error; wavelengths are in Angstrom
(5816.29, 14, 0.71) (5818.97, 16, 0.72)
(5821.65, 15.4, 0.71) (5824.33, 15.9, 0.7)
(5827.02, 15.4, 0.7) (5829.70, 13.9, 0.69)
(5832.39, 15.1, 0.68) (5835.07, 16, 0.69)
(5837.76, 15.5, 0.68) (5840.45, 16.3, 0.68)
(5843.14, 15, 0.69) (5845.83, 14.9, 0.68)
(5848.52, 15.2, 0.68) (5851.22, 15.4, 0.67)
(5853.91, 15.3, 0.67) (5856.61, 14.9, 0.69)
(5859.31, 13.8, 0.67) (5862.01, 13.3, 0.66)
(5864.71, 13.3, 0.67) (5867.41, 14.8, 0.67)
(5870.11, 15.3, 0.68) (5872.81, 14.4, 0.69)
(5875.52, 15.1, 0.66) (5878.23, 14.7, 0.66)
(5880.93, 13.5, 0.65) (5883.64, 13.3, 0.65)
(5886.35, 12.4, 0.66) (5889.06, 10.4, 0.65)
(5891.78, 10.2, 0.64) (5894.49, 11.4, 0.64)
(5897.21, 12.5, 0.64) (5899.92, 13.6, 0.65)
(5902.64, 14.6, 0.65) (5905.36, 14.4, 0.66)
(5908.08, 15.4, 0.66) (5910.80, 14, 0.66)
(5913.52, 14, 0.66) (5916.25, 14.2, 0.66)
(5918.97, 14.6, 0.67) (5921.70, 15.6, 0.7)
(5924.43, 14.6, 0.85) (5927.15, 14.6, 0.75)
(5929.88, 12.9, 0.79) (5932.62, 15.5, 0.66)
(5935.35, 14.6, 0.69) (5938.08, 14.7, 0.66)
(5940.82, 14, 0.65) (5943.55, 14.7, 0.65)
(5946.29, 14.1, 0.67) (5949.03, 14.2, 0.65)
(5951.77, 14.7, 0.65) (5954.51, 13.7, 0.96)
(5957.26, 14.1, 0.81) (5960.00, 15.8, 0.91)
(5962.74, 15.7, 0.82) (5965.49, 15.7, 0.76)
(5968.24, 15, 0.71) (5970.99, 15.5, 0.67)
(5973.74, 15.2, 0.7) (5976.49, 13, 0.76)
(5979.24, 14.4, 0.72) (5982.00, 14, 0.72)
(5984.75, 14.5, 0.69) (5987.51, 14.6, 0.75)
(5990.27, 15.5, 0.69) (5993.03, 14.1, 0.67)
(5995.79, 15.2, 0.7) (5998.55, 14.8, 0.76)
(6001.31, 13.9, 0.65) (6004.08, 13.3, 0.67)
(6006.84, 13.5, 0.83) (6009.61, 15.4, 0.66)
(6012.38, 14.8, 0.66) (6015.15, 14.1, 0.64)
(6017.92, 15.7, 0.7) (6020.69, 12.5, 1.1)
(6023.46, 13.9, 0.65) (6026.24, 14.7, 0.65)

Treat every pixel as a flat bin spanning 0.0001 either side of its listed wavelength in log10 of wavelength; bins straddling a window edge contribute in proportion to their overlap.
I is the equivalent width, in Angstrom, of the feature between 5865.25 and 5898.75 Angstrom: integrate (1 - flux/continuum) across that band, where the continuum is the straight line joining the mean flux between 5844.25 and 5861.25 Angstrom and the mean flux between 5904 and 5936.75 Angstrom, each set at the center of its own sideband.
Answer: 3.5 Angstrom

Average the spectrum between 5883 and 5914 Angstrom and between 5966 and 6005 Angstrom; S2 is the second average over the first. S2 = 1.12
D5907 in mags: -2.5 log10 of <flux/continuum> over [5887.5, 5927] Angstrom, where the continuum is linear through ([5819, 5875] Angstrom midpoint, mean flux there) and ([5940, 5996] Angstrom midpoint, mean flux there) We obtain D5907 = 0.10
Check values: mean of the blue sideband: 15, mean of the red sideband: 14.6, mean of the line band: 13.6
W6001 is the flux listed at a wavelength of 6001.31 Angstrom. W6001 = 13.9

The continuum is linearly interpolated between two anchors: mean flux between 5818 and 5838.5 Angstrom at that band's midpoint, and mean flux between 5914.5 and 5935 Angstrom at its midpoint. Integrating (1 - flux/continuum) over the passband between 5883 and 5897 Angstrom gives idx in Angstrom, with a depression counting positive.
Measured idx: 3.1 Angstrom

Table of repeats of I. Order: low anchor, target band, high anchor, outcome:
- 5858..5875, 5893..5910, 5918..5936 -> 1.0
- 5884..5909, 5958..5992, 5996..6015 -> -2.5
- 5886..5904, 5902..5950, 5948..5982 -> -4.4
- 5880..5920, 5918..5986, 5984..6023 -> -4.0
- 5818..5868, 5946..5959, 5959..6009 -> 0.5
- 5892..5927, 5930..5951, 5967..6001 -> -0.3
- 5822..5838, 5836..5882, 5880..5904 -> -2.7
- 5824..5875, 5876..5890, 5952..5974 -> 1.8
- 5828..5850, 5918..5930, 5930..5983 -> 0.1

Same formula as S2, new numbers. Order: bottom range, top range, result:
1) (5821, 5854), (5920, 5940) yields 0.95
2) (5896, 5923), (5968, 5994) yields 1.02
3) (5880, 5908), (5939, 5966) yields 1.15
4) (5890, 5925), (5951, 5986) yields 1.07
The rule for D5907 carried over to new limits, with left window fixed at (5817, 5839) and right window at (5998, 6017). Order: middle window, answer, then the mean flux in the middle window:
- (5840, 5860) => 0.01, 15.1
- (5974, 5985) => 0.03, 14.1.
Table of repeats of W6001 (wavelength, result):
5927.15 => 14.6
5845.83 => 14.9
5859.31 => 13.8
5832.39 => 15.1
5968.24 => 15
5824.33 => 15.9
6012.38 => 14.8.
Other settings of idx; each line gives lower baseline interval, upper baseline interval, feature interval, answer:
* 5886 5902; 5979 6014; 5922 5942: -2.6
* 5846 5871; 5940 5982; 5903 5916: 0.2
